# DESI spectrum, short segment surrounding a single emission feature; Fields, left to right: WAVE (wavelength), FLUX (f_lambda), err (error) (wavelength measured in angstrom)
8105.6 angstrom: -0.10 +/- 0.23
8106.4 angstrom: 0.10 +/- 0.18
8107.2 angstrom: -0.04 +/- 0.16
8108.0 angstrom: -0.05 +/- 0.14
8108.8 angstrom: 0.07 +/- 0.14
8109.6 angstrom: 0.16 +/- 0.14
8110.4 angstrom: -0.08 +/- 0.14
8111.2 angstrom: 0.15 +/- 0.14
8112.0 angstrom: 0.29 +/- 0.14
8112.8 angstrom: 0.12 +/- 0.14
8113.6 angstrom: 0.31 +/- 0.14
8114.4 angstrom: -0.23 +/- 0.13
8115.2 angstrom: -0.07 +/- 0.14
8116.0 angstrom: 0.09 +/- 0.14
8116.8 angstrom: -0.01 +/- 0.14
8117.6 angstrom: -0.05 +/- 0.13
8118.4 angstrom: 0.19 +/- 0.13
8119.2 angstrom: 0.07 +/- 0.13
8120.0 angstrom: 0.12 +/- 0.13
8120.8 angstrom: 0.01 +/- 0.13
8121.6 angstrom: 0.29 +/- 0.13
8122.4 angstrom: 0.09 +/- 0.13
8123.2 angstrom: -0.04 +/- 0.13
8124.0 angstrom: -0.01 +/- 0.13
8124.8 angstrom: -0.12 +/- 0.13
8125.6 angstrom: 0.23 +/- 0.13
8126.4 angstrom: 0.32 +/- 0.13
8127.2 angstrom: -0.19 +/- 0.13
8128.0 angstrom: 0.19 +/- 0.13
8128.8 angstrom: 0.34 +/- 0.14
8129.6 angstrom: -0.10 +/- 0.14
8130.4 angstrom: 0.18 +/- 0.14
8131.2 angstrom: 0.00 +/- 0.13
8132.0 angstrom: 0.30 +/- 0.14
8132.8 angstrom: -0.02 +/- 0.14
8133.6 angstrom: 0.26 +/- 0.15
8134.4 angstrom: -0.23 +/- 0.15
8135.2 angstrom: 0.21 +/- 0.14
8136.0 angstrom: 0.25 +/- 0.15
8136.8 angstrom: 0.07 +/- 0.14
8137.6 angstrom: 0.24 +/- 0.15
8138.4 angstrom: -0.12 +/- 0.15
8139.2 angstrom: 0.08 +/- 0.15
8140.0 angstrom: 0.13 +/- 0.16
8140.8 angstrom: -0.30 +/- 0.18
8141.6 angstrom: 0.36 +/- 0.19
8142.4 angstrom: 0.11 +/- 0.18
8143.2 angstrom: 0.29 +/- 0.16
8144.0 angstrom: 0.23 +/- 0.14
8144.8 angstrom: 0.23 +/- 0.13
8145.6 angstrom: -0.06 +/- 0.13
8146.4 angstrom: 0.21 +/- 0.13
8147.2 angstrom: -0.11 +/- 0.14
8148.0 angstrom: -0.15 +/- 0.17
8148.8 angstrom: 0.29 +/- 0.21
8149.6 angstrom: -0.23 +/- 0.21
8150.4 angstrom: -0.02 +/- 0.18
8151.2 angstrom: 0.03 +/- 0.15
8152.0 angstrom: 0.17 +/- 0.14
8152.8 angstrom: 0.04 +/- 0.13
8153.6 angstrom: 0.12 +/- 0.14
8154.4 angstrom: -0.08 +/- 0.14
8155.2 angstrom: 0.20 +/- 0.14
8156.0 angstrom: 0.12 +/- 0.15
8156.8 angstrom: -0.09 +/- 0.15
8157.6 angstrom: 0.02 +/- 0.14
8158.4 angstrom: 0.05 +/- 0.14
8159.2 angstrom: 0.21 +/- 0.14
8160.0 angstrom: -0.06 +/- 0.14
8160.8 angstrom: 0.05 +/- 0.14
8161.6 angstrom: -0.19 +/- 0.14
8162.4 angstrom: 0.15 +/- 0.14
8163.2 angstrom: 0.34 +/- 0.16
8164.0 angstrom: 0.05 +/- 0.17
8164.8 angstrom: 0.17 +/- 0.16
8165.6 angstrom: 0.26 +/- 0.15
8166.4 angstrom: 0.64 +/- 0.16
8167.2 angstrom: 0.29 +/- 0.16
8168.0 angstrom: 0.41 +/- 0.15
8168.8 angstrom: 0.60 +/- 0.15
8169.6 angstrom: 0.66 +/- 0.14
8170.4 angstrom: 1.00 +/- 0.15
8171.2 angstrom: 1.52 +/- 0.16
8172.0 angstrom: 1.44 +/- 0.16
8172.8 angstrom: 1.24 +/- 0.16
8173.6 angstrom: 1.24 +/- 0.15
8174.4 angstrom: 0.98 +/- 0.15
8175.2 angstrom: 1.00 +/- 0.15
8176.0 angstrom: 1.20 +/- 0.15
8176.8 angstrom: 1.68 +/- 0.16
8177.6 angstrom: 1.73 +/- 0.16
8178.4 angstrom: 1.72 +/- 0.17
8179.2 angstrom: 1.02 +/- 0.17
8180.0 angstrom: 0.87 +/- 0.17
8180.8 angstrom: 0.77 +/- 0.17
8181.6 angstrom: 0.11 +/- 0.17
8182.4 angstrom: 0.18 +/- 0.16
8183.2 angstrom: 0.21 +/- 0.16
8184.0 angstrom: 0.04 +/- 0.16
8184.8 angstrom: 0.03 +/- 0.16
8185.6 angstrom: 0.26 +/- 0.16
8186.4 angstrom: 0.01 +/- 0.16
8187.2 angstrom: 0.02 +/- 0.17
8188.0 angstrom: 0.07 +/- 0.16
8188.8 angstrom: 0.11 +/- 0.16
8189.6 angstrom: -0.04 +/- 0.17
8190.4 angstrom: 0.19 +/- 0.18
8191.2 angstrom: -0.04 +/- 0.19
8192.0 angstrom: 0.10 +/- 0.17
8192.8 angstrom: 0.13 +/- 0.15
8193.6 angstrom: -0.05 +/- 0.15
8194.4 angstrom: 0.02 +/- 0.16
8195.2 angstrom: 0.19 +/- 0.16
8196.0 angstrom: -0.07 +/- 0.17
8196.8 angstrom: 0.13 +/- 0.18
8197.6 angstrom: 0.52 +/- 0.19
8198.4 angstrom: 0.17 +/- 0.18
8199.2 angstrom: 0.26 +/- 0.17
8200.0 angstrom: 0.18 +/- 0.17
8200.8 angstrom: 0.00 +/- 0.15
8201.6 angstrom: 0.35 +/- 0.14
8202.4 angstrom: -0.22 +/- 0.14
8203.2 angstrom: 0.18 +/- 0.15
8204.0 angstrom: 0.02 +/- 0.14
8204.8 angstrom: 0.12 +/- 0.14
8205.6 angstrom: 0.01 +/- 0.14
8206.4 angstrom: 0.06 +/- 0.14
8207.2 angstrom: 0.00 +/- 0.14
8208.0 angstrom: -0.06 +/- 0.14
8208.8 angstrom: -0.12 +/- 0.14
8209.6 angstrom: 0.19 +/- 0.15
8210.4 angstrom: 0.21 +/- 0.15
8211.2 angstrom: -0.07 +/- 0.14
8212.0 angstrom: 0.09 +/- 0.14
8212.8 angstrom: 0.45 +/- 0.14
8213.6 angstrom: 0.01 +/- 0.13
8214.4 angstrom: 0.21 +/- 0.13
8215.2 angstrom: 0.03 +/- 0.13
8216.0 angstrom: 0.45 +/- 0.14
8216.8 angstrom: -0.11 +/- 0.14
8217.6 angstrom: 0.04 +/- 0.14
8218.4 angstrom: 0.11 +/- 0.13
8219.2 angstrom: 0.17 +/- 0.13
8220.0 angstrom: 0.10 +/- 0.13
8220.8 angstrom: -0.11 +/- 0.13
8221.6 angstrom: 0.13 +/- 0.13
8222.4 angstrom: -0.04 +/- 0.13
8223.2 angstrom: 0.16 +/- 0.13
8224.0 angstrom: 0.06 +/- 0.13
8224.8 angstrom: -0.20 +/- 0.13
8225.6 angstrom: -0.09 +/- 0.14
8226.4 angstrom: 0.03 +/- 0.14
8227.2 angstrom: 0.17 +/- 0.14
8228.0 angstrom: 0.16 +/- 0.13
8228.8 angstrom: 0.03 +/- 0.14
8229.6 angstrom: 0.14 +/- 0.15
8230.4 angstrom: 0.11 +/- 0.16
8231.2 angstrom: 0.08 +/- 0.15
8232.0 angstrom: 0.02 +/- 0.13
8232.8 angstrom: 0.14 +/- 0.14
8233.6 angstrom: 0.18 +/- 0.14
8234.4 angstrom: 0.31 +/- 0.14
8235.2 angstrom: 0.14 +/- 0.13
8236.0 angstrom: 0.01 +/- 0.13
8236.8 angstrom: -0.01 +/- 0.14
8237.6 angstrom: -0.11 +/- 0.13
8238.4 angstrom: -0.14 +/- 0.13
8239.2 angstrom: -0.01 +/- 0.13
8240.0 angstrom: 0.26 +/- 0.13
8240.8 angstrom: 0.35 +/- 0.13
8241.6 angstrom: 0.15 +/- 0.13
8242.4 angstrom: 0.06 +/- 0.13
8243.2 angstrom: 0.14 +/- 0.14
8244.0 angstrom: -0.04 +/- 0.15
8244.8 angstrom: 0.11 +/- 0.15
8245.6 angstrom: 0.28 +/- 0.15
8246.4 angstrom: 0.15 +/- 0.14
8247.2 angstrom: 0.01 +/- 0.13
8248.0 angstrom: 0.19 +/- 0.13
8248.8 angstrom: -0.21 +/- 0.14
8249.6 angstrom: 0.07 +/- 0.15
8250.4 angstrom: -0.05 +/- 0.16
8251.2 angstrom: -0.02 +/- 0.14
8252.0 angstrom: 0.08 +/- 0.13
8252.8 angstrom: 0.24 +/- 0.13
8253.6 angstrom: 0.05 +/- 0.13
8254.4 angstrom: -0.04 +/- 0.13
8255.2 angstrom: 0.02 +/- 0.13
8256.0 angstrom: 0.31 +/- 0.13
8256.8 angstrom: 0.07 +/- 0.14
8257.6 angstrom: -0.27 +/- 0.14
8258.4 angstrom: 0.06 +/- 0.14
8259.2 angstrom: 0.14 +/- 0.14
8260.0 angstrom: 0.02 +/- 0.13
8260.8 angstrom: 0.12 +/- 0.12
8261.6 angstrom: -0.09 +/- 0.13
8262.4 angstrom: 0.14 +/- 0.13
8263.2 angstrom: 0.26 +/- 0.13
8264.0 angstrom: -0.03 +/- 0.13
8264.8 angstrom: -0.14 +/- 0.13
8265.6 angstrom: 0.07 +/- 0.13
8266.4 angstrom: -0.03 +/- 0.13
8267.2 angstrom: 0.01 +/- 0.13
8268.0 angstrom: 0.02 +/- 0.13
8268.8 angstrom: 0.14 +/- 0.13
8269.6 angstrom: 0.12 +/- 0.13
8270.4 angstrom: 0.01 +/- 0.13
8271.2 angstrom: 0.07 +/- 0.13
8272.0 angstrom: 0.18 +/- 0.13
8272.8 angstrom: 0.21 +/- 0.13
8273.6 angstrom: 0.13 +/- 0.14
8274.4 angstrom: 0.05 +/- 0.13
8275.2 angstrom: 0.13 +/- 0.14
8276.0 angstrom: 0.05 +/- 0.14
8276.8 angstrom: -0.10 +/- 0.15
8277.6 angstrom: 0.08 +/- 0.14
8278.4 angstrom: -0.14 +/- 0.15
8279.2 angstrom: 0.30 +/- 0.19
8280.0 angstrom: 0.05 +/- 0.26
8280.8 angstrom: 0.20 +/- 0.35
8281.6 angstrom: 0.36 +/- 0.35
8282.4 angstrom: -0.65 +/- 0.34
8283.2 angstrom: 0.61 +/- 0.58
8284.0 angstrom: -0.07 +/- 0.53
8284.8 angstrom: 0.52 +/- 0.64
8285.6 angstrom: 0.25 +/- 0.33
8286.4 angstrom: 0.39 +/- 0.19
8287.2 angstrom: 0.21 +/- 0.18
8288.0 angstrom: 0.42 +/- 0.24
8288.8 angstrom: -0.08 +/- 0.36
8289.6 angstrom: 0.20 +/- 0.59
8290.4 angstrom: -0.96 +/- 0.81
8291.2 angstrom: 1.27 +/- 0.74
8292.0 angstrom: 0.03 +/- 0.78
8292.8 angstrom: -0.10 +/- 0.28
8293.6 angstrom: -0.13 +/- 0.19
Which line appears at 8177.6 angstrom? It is [O II] 3727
